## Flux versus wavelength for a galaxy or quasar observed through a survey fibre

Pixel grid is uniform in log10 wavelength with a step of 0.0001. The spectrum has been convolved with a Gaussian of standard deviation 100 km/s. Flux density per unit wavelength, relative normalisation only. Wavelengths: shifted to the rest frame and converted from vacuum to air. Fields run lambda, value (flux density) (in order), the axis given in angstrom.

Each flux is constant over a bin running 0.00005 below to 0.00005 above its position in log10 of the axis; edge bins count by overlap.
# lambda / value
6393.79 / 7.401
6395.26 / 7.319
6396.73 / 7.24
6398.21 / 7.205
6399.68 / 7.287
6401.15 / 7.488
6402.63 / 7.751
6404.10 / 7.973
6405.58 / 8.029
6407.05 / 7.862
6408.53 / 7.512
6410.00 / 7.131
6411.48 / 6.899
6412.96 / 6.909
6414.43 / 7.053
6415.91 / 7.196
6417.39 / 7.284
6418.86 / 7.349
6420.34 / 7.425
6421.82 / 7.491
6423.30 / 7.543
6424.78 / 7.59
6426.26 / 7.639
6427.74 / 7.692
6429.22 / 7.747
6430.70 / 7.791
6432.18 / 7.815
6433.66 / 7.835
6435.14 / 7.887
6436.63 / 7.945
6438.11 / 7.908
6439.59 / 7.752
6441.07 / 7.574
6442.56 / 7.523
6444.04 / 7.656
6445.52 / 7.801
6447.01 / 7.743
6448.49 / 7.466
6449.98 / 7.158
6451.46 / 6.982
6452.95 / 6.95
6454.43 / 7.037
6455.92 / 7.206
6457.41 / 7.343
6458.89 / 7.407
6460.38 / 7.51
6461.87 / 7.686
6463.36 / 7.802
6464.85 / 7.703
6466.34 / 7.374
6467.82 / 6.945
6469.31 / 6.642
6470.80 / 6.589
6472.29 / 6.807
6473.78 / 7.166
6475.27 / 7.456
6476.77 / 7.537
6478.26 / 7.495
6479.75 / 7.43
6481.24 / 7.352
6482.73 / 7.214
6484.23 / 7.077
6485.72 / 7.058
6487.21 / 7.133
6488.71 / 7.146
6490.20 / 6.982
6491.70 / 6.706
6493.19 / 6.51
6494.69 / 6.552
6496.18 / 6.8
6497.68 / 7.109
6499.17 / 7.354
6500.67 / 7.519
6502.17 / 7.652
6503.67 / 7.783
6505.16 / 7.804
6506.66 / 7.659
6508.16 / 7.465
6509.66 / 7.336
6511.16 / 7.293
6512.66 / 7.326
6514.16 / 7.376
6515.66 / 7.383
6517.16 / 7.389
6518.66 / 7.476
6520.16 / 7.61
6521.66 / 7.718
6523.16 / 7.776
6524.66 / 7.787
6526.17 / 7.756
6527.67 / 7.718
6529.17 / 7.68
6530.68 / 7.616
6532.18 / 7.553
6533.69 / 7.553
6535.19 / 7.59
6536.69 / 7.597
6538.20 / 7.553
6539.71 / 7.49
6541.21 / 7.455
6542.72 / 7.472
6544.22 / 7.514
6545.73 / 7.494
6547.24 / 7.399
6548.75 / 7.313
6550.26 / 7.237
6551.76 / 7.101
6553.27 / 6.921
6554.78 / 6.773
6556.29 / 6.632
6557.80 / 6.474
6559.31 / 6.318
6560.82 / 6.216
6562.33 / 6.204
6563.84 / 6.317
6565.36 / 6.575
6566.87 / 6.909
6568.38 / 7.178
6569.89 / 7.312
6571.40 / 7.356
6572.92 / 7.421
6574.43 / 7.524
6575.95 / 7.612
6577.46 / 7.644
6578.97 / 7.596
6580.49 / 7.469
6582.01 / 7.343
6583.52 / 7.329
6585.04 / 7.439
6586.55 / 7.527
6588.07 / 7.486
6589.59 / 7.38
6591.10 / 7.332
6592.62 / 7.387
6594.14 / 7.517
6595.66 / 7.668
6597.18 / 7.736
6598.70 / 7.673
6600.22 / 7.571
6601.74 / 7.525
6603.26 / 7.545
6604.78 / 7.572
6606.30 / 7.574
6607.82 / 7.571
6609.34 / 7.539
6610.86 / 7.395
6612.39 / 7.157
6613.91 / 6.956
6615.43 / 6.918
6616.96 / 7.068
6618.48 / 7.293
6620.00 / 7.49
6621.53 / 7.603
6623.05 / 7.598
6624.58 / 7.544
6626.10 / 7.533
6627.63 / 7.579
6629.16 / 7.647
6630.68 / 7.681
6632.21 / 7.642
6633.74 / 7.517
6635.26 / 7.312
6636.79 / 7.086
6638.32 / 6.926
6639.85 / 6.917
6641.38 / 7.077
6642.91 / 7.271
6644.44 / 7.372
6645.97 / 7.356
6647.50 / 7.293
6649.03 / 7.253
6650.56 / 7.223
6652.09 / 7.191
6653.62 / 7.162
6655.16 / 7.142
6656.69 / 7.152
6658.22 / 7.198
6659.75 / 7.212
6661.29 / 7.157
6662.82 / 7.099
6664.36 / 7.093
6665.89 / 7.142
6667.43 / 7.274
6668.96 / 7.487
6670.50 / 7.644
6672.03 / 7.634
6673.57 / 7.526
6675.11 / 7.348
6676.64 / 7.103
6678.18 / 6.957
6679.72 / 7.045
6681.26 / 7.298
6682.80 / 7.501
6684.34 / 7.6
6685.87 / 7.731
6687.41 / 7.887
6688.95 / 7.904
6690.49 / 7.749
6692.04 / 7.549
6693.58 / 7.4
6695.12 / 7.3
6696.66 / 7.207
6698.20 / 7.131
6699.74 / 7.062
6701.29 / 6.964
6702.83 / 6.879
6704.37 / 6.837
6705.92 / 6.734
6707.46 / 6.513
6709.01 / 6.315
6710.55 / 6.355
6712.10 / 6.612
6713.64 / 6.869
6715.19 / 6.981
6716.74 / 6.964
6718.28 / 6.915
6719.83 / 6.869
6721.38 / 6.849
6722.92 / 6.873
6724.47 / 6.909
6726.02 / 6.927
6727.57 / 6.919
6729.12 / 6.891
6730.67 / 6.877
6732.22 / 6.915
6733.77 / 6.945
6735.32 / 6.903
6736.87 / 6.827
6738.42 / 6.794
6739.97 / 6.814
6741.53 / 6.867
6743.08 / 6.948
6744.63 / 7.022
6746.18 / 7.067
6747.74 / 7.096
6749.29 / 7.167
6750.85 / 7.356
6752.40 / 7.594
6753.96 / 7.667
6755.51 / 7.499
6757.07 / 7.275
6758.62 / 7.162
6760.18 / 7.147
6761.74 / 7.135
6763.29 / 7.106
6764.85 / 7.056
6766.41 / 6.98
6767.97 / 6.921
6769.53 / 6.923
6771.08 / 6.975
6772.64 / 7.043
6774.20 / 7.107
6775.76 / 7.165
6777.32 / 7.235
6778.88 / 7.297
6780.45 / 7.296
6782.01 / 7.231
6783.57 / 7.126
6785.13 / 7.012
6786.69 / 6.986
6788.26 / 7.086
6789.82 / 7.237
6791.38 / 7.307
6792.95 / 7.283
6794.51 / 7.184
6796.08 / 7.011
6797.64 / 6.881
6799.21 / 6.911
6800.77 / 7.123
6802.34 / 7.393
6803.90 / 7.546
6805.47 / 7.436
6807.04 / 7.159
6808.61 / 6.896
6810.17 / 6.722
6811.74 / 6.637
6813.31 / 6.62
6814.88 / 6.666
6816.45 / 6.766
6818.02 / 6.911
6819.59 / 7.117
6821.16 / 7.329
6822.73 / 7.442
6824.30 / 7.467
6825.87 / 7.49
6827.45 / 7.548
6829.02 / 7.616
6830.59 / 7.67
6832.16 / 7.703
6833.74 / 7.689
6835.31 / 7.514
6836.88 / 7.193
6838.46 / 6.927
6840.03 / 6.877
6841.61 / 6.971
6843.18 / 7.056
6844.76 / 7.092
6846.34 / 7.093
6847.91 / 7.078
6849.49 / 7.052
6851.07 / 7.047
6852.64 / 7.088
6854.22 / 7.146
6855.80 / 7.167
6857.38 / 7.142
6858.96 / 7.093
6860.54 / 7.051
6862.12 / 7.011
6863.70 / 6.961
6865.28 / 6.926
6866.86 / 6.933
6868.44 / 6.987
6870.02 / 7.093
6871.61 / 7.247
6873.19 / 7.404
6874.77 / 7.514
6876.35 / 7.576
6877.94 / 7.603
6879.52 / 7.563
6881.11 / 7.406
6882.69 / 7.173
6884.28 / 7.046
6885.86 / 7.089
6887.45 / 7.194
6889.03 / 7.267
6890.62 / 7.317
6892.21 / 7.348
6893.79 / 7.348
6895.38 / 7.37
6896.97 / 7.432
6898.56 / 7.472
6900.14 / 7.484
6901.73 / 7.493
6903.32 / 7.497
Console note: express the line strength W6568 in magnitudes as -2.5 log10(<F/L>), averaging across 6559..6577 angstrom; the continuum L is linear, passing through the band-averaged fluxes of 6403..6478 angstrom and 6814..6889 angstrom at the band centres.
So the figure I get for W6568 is 0.07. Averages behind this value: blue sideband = 7.45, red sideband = 7.21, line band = 6.94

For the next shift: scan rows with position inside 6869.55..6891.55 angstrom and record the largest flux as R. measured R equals 7.603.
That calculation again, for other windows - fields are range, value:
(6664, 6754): 7.904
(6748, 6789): 7.667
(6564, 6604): 7.736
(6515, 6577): 7.787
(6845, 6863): 7.167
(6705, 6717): 6.981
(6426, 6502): 7.945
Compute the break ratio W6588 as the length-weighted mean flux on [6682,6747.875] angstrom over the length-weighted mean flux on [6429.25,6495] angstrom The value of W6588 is 0.96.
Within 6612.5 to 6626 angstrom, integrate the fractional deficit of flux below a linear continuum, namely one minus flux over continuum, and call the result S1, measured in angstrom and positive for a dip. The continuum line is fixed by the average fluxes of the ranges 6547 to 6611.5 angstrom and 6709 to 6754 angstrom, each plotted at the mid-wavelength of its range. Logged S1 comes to -0.3 angstrom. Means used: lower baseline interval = 7.25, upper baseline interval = 6.94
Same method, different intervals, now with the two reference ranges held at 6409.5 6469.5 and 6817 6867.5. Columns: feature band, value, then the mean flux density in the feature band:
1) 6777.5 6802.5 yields 0.3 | 7.14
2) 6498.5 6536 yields -0.8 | 7.57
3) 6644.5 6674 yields 0.2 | 7.28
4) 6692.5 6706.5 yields 0.4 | 7.07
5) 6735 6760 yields 0.4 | 7.13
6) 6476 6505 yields 0.9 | 7.19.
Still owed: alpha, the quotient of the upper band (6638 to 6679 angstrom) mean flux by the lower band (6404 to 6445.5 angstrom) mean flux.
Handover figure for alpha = 1.0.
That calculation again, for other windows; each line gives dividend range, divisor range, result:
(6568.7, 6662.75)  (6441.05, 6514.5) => 1.01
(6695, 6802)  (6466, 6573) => 0.97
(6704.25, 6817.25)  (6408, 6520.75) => 0.95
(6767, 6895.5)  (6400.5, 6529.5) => 0.97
